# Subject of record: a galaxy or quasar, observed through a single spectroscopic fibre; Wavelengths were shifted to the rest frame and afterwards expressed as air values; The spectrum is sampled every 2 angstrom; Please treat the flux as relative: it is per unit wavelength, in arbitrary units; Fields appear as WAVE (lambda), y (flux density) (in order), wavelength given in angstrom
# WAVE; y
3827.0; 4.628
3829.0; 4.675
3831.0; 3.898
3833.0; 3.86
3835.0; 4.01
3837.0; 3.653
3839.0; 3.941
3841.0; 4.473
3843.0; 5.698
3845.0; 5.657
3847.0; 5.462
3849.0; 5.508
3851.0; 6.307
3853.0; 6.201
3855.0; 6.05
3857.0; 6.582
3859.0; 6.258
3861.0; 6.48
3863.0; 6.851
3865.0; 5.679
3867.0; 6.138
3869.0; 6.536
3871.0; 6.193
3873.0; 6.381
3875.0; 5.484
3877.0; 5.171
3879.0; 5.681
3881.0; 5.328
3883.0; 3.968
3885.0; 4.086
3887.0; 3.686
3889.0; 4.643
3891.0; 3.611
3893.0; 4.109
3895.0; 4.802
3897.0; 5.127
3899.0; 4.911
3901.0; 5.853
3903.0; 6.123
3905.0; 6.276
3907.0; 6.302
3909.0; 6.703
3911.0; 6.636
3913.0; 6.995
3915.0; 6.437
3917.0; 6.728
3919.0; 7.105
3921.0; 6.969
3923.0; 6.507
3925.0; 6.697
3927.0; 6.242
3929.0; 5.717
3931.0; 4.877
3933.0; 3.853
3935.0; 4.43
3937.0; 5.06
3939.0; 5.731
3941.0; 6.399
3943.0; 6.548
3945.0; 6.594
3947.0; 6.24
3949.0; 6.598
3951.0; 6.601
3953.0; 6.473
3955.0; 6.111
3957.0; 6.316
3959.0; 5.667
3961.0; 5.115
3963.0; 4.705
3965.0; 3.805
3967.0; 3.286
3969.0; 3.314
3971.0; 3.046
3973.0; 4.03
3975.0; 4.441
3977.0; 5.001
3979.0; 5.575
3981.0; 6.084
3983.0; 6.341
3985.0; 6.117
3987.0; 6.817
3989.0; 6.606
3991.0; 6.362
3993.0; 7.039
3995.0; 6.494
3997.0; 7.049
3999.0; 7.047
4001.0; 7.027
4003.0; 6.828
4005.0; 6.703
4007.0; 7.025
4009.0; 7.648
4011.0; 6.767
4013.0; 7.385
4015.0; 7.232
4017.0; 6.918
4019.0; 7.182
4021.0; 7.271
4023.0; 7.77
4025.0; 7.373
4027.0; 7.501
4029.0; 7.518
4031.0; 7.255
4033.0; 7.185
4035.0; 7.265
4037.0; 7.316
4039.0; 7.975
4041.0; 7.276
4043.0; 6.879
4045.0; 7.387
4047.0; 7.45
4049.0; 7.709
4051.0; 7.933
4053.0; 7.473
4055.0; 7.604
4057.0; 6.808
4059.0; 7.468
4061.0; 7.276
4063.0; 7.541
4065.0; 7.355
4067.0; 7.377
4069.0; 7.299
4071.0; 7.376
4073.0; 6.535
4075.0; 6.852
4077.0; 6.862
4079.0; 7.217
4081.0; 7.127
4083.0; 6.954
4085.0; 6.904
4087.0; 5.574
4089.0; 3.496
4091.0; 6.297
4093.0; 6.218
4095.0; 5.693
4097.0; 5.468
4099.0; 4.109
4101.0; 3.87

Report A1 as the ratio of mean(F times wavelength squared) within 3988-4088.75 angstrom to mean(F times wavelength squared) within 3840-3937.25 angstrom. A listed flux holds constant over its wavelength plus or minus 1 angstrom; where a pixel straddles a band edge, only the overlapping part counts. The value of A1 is 1.35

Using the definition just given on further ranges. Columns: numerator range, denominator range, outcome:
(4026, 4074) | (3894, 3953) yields 1.30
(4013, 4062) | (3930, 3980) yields 1.48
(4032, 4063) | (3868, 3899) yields 1.61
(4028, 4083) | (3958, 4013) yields 1.30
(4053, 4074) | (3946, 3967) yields 1.36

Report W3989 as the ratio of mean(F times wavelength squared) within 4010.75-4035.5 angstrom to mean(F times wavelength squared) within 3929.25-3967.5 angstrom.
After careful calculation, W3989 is 1.37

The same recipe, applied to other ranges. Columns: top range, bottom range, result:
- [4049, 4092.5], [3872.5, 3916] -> 1.41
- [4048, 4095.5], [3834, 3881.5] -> 1.35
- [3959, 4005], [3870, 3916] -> 1.08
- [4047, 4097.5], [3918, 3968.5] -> 1.28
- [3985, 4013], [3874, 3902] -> 1.53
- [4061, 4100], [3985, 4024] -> 0.96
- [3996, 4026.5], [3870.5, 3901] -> 1.56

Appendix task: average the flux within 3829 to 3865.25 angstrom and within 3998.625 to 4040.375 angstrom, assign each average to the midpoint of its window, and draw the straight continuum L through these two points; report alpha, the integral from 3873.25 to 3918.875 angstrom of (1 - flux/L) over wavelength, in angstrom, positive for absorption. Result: 3.5 angstrom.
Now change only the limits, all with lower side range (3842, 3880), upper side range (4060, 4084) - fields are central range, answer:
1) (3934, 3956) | 1.4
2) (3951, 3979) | 7.5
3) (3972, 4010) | 2.2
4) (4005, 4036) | -1.8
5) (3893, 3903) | 1.7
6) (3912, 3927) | -1.0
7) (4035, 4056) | -1.4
